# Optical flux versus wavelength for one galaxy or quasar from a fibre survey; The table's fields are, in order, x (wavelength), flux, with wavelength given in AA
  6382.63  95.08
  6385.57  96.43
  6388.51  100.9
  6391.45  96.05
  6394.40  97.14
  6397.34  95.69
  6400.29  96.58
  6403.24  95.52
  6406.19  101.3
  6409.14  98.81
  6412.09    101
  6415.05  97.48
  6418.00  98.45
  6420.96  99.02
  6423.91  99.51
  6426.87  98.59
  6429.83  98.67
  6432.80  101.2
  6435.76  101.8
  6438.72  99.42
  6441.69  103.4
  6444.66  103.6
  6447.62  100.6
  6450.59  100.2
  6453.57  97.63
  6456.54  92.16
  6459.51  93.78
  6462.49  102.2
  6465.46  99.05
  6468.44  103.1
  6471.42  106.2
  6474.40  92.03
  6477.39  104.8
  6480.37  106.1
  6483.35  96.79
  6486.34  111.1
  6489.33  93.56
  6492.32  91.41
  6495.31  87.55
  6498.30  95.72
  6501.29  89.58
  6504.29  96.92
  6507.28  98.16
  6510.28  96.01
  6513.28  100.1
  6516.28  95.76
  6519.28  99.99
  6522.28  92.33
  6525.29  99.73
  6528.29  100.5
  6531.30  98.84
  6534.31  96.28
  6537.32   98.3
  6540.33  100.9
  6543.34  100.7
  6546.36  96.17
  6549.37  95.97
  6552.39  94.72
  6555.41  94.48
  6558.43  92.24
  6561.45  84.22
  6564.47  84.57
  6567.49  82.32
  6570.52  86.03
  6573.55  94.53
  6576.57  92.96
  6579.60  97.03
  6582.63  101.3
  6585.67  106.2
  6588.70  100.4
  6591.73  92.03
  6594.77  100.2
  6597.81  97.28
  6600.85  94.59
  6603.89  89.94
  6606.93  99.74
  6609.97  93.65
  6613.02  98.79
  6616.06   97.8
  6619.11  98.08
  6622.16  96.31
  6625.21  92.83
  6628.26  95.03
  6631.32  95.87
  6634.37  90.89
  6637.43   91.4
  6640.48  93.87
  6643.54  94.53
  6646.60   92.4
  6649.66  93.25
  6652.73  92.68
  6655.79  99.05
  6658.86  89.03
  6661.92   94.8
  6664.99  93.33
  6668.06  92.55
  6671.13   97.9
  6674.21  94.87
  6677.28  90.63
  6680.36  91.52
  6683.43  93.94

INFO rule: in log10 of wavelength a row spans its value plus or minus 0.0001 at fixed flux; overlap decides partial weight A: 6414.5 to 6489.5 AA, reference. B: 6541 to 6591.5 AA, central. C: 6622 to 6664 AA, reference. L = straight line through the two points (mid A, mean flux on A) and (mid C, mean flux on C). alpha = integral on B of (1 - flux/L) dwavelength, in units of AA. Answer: 1.1 AA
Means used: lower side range 100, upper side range 93.6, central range 94.1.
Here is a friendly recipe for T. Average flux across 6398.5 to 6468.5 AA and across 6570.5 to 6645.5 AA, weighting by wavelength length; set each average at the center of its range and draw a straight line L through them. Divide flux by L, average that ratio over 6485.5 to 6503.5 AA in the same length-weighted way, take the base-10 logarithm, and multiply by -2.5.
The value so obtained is 0.04 mag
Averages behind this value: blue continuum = 99.2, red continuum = 95.8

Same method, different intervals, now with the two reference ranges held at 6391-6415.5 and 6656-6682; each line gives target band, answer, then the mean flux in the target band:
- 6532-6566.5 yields 0.01 mag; 94.3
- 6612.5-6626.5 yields -0.03 mag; 96.7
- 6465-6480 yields -0.05 mag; 102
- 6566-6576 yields 0.08 mag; 88.1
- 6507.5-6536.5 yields -0.02 mag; 97.7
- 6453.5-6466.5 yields 0.00 mag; 96.9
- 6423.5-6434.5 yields -0.02 mag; 99.5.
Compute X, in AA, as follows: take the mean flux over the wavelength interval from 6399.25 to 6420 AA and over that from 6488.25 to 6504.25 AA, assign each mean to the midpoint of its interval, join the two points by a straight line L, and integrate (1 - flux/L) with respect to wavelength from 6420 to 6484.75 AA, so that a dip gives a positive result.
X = -3.2 AA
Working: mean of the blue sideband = 98.5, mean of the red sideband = 92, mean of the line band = 100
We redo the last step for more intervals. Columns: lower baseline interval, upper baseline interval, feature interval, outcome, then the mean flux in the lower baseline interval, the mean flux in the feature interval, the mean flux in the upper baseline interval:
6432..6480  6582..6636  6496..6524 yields 0.9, 100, 95.9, 96.6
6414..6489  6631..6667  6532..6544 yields -0.2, 100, 98.9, 93.4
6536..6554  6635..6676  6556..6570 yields 1.5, 97.8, 86.4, 93.7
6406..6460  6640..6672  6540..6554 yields -0.1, 99.4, 97.4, 93.9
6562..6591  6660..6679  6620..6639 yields 0.0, 93.6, 93.9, 93.9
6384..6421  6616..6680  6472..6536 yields -0.7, 98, 97.4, 94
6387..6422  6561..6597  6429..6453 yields -0.9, 98.1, 101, 93.8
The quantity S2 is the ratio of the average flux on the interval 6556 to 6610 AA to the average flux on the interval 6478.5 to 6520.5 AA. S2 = 0.97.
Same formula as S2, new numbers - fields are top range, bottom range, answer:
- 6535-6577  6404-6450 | 0.93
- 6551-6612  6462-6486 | 0.92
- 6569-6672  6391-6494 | 0.96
